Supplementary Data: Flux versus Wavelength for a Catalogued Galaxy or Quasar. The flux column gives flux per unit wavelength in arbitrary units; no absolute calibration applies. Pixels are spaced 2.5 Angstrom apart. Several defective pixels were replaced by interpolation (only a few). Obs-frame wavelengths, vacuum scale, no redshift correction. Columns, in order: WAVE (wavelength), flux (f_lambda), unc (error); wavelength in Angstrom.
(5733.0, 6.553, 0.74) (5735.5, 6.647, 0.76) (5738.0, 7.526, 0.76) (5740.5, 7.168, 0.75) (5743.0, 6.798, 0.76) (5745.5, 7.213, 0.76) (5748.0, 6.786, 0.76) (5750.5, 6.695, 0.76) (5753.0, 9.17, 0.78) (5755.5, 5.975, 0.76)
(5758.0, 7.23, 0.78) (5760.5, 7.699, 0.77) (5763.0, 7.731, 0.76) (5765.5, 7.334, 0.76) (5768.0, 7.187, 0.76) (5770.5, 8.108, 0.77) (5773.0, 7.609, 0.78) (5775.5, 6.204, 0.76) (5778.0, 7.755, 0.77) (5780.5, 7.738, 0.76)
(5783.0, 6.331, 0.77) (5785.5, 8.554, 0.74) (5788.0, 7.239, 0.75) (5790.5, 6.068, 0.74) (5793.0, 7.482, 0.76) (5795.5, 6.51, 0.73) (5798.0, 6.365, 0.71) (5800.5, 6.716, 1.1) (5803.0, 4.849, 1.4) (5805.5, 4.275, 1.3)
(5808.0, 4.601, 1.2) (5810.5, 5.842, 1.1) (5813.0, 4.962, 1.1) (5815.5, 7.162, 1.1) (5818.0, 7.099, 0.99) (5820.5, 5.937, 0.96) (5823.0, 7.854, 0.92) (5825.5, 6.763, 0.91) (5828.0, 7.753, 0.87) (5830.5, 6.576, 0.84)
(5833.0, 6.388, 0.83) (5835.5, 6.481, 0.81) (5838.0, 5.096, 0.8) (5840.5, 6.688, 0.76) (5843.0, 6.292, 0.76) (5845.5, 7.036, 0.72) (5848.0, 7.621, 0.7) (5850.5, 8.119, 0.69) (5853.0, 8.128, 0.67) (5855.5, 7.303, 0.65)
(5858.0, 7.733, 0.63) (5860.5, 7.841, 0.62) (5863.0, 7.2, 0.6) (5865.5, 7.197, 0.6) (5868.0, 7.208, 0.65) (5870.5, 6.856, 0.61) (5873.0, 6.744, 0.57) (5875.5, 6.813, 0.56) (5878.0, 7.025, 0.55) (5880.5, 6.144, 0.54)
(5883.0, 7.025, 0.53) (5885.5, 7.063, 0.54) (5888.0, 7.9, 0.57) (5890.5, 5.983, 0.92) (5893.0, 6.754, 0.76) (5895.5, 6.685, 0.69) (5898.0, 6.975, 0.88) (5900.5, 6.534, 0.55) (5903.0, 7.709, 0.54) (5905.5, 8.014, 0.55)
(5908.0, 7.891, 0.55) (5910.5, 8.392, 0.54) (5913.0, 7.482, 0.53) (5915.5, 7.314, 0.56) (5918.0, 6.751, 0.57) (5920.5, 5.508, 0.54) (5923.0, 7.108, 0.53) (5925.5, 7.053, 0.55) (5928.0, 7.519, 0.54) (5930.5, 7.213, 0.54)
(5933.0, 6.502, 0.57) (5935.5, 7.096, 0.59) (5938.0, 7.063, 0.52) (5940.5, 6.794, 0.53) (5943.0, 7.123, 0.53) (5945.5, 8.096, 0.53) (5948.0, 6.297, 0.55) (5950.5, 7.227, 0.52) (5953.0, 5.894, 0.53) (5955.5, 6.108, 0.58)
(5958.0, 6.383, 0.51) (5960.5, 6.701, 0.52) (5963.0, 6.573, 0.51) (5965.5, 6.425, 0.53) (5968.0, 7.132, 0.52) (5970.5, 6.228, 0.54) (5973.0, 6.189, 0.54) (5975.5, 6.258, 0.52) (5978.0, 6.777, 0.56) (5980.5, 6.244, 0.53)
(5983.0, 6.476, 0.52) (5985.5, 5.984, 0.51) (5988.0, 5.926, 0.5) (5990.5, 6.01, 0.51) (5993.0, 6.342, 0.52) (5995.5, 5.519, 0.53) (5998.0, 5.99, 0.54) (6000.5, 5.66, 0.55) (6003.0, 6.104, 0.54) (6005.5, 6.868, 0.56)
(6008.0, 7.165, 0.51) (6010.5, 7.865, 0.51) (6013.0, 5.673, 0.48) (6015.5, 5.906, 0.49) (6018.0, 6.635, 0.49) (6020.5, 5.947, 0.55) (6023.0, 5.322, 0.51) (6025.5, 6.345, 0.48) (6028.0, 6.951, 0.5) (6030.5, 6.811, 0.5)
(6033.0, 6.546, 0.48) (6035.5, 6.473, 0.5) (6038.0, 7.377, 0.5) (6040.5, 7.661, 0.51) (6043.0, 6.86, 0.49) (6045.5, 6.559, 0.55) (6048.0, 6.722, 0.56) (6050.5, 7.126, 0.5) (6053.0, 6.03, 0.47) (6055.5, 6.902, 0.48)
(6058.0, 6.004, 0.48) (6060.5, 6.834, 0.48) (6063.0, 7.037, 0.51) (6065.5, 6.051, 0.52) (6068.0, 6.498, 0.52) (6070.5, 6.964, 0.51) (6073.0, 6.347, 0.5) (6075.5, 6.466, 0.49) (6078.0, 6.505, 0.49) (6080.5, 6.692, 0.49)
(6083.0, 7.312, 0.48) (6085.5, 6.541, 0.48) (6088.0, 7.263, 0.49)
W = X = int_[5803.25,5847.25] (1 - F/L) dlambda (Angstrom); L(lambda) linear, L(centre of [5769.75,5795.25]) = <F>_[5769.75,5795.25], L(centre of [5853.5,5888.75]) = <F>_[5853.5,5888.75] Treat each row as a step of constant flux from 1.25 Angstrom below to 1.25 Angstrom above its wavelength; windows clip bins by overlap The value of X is 5.8 Angstrom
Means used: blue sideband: 7.26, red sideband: 7.16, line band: 6.27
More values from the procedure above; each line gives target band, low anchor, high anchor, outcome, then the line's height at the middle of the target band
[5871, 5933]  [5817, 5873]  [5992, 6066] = -1.55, 6.88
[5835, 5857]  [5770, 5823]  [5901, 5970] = -0.94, 6.71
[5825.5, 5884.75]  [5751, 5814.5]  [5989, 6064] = -2.72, 6.7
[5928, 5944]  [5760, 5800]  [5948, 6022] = -1.09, 6.56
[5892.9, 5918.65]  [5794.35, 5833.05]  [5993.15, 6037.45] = -4.40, 6.28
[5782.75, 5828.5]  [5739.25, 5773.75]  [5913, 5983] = 4.83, 7.18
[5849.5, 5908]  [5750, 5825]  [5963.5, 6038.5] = -4.98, 6.62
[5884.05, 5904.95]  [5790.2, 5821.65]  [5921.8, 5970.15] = -1.46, 6.53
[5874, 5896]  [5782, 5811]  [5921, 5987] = -1.11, 6.5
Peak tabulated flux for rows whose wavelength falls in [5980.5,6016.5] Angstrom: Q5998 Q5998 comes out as 7.865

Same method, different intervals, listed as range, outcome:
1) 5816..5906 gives 8.128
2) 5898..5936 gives 8.392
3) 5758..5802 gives 8.554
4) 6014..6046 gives 7.661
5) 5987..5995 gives 6.342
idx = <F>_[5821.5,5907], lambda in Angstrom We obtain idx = 7.04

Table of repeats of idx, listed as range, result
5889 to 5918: 7.23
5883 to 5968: 6.98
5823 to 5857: 6.98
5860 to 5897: 6.94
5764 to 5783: 7.35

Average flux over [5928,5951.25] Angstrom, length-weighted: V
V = 7.07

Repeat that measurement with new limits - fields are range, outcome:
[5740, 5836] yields 6.83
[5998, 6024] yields 6.31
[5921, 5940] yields 7.01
